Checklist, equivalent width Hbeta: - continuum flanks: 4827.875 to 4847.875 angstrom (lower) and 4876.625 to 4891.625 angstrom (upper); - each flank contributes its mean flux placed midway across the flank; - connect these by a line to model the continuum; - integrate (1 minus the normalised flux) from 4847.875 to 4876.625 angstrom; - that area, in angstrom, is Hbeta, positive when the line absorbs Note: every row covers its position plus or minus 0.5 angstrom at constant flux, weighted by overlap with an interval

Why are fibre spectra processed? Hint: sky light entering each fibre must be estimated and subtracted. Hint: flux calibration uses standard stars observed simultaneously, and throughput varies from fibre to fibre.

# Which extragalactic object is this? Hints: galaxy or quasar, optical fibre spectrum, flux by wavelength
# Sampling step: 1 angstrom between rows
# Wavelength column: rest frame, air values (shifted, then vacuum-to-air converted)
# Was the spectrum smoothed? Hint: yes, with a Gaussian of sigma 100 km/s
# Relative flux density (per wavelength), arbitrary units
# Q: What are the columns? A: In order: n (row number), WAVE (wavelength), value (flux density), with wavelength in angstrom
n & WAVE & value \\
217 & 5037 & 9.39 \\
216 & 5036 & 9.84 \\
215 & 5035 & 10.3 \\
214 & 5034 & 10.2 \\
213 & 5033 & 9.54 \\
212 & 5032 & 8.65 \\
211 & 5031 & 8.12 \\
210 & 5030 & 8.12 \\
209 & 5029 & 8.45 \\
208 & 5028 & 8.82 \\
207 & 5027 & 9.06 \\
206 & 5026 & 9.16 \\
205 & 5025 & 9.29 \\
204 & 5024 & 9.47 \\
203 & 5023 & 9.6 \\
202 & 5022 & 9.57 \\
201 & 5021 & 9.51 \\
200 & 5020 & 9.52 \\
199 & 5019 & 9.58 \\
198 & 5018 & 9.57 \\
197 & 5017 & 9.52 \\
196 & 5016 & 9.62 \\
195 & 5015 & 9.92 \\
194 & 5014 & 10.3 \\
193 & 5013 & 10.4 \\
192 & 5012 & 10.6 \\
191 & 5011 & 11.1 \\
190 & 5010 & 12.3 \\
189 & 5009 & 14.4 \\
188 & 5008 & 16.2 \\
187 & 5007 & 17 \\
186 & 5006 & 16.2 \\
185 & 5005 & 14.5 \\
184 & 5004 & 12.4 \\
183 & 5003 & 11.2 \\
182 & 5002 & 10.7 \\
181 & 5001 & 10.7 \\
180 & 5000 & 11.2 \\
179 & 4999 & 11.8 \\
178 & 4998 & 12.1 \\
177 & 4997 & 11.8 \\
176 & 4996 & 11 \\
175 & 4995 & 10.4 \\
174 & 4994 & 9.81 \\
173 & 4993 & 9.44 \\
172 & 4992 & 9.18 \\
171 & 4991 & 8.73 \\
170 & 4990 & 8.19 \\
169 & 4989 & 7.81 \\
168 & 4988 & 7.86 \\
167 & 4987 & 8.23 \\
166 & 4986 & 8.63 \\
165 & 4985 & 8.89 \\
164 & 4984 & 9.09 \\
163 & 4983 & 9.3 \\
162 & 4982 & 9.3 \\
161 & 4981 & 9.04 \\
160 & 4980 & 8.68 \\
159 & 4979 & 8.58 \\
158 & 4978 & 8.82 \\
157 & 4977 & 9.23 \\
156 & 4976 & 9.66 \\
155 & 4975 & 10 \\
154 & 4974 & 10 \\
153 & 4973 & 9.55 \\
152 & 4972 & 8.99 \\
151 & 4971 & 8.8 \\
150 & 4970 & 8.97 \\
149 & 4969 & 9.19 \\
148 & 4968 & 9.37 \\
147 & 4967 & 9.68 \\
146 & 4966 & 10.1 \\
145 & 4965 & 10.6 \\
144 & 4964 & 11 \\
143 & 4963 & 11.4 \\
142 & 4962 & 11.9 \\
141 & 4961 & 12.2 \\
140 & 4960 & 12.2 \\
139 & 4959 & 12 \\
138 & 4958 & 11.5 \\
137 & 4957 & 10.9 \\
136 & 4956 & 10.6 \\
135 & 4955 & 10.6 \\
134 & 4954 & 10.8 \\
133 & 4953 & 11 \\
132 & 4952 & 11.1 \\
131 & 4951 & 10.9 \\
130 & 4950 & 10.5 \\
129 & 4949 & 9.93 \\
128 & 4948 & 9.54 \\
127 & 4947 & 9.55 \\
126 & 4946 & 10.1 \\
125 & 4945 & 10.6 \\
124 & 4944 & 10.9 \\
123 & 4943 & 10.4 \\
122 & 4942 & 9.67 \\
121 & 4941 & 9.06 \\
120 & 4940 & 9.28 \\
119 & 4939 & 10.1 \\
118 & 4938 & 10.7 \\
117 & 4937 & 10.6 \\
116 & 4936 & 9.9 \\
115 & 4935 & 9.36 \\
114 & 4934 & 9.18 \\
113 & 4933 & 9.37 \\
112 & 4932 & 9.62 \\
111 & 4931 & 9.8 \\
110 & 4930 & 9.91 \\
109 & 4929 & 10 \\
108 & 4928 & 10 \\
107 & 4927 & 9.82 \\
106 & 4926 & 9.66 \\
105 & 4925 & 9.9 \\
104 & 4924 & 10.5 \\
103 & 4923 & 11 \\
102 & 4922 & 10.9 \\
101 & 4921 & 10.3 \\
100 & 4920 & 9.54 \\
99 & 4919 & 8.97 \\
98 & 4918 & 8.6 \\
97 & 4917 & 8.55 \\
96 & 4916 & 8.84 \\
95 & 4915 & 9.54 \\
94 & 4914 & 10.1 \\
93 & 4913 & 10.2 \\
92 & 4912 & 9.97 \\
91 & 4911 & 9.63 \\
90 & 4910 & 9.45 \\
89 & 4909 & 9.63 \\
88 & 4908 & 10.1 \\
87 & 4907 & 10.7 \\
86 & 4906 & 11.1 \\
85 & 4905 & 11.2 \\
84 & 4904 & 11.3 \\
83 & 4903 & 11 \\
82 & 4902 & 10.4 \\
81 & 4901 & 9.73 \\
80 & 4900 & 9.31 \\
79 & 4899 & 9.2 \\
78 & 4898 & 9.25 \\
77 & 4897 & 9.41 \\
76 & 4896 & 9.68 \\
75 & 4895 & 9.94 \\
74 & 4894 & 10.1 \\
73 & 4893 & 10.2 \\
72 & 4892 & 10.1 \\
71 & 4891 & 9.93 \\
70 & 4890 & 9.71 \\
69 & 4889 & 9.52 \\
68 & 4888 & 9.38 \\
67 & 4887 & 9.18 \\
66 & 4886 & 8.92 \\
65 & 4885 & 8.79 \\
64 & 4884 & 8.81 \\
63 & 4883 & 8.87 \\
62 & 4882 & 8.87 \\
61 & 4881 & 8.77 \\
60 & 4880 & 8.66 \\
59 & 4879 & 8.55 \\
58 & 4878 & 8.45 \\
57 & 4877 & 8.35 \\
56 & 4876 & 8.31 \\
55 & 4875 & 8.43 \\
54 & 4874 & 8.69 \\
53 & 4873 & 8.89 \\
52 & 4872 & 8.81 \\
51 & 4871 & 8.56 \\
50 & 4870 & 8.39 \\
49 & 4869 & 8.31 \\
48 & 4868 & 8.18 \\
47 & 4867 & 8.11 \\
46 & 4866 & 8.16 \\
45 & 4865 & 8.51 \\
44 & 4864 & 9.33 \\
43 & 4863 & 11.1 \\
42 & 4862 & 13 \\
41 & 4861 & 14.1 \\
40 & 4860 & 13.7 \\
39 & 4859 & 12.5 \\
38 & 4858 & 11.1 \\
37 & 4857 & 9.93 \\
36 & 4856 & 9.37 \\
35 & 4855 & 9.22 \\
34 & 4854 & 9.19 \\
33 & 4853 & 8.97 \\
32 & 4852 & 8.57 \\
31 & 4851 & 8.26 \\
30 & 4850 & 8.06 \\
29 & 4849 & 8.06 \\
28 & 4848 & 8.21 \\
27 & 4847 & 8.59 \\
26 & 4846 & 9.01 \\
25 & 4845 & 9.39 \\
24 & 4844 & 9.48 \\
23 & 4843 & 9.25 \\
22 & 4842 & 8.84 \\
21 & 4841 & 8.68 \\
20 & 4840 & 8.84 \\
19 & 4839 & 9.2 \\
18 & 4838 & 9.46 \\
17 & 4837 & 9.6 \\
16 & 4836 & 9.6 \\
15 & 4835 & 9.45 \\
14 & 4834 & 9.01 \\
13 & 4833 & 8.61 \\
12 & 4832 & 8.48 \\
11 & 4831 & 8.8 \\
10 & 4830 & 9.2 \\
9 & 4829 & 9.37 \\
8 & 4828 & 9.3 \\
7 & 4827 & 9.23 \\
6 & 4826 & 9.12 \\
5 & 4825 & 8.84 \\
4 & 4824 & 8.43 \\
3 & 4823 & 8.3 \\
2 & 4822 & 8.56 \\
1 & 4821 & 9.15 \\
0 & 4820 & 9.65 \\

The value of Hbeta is -1.3 angstrom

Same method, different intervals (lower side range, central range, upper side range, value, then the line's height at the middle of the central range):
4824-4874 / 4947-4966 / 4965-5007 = -2.12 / 9.87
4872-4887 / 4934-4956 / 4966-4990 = -3.17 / 8.92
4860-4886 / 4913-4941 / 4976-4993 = -2.49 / 8.97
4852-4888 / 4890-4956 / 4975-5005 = -2.99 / 9.57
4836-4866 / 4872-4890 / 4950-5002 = 1.75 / 9.76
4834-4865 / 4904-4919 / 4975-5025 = 0.21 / 9.99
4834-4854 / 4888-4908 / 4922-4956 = -0.97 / 9.61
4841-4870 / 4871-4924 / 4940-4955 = 1.87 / 9.88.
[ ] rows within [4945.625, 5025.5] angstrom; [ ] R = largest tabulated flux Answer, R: 17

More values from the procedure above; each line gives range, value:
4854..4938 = 14.1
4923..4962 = 12.2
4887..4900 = 10.2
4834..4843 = 9.6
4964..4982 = 11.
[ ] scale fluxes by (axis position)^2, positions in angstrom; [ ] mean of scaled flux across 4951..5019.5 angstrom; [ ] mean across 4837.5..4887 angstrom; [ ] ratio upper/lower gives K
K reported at 1.2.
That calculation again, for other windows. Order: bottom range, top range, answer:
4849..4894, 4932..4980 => 1.12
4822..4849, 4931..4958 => 1.18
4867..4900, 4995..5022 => 1.35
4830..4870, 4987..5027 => 1.22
